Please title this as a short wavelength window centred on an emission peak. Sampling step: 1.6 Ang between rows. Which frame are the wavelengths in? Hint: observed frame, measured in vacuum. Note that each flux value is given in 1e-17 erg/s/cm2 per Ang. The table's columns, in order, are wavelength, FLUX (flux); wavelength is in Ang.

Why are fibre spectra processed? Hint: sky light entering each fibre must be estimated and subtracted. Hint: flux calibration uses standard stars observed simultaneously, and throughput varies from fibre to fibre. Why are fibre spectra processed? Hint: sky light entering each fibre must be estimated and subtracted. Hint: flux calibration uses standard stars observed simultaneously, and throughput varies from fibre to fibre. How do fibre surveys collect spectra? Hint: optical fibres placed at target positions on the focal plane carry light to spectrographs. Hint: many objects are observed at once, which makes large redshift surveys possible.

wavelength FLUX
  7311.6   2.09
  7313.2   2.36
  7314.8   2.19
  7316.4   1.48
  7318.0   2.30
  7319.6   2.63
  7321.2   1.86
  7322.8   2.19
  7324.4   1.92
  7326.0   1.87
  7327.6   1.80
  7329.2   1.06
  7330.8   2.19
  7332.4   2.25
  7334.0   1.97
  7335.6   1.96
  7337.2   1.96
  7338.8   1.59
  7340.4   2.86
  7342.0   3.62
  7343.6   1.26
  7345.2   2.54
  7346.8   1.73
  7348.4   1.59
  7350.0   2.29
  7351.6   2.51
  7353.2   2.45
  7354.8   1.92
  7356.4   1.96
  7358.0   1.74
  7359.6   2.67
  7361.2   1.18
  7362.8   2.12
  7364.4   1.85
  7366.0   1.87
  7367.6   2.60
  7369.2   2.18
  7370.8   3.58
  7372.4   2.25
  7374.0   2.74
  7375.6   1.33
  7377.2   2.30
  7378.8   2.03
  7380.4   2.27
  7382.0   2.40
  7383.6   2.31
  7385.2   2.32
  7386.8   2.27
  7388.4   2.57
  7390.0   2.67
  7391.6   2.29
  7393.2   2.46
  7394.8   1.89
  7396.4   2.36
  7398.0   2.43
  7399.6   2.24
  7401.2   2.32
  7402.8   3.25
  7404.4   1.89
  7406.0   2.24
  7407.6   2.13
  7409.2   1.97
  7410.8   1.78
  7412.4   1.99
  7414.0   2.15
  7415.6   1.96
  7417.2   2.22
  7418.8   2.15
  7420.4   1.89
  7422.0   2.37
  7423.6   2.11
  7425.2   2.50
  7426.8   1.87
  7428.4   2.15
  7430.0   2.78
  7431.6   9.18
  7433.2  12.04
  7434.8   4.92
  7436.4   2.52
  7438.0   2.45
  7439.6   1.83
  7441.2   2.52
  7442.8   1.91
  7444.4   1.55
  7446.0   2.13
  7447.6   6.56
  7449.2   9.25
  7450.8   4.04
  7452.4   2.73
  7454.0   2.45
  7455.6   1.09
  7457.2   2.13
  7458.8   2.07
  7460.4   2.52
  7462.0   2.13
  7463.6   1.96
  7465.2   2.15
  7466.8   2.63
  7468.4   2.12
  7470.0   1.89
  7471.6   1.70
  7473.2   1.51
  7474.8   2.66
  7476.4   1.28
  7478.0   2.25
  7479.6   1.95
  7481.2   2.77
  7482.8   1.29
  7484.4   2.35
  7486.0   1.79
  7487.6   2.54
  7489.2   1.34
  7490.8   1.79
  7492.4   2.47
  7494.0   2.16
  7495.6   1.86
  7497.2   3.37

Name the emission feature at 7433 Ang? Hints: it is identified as [S II]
